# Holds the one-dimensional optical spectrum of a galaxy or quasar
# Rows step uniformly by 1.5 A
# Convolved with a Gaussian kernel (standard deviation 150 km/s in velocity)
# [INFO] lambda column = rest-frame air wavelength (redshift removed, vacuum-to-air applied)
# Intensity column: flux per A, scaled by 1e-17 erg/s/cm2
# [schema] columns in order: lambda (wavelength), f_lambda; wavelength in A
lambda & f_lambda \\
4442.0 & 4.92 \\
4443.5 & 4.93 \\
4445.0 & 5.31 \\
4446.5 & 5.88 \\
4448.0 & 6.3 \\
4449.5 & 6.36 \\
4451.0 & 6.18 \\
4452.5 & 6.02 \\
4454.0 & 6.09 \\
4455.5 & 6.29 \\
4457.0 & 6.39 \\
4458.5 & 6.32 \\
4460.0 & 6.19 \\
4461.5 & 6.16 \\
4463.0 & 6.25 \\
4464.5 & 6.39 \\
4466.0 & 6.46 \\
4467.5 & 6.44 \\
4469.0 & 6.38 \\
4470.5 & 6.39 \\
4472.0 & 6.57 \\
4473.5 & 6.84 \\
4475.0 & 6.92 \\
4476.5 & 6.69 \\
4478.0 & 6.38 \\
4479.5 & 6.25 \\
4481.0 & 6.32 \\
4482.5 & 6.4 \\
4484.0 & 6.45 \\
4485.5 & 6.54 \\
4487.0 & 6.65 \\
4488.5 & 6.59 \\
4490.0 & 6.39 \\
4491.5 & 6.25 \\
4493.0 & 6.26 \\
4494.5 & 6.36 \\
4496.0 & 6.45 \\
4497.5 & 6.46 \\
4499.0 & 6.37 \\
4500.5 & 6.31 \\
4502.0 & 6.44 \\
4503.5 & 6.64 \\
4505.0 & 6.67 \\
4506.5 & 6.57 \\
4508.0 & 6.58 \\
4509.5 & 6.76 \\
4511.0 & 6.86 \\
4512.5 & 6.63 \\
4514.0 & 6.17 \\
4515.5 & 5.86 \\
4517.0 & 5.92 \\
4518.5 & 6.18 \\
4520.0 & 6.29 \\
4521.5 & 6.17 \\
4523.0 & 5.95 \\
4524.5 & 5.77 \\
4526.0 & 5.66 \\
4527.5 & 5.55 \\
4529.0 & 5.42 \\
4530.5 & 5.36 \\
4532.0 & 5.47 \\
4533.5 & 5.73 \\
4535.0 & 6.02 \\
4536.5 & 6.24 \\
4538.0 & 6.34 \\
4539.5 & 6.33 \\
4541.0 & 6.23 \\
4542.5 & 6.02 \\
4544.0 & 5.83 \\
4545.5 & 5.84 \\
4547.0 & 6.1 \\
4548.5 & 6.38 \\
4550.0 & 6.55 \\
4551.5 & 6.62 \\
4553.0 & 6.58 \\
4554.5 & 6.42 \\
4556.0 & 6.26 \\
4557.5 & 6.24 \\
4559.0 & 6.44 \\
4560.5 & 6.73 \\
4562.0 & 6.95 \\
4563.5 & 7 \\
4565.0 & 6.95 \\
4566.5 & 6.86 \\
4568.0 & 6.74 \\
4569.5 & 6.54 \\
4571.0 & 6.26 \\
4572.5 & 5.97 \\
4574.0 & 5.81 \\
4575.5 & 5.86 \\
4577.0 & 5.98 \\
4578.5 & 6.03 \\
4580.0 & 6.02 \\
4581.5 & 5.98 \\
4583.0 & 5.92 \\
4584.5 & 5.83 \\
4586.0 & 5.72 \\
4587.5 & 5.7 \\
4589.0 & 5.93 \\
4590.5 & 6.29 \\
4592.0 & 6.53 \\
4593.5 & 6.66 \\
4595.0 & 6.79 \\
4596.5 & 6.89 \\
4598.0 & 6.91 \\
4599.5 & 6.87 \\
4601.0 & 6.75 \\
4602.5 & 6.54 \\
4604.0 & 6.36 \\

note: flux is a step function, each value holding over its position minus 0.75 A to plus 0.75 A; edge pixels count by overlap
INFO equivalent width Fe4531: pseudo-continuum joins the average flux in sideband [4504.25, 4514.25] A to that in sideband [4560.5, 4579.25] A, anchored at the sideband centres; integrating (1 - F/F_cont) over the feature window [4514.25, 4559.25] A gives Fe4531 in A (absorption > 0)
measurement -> 3.3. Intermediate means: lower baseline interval 6.63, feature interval 6.06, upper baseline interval 6.43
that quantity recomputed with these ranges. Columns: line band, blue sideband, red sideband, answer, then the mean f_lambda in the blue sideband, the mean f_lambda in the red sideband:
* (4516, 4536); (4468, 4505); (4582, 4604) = 1.9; 6.47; 6.38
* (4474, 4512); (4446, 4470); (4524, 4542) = -2.7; 6.26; 5.85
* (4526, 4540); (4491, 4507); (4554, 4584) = 1.3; 6.44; 6.34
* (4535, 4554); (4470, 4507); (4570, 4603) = 0.3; 6.49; 6.24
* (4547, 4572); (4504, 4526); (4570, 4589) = -2.2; 6.29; 5.93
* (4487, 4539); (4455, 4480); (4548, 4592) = 1.4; 6.43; 6.3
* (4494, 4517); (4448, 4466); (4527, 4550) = -1.5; 6.25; 5.95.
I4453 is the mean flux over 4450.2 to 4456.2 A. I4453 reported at 6.15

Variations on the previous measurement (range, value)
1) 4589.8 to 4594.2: 6.49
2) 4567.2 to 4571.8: 6.51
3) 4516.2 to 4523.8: 6.1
